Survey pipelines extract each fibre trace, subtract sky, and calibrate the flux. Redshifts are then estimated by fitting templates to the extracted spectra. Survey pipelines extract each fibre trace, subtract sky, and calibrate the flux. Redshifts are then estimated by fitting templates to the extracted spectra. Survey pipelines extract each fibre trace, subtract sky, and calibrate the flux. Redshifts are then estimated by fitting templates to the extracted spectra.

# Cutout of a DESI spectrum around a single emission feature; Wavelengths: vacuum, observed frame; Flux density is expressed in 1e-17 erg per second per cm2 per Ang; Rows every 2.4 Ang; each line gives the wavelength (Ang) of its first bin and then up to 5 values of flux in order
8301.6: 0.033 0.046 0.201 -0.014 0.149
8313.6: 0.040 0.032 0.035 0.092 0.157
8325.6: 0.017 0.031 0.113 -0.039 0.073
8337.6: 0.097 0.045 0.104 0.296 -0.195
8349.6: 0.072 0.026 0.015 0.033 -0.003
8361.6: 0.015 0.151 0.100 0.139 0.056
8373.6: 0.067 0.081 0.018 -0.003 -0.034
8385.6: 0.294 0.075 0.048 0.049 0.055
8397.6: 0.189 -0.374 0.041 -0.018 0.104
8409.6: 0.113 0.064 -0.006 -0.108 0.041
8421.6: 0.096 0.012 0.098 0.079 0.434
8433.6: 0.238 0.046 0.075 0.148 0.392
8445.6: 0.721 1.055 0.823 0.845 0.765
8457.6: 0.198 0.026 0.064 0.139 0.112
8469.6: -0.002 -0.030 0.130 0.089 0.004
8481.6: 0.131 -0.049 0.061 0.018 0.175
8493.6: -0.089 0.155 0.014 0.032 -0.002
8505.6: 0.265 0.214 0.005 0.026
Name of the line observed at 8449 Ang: [O II] 3727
